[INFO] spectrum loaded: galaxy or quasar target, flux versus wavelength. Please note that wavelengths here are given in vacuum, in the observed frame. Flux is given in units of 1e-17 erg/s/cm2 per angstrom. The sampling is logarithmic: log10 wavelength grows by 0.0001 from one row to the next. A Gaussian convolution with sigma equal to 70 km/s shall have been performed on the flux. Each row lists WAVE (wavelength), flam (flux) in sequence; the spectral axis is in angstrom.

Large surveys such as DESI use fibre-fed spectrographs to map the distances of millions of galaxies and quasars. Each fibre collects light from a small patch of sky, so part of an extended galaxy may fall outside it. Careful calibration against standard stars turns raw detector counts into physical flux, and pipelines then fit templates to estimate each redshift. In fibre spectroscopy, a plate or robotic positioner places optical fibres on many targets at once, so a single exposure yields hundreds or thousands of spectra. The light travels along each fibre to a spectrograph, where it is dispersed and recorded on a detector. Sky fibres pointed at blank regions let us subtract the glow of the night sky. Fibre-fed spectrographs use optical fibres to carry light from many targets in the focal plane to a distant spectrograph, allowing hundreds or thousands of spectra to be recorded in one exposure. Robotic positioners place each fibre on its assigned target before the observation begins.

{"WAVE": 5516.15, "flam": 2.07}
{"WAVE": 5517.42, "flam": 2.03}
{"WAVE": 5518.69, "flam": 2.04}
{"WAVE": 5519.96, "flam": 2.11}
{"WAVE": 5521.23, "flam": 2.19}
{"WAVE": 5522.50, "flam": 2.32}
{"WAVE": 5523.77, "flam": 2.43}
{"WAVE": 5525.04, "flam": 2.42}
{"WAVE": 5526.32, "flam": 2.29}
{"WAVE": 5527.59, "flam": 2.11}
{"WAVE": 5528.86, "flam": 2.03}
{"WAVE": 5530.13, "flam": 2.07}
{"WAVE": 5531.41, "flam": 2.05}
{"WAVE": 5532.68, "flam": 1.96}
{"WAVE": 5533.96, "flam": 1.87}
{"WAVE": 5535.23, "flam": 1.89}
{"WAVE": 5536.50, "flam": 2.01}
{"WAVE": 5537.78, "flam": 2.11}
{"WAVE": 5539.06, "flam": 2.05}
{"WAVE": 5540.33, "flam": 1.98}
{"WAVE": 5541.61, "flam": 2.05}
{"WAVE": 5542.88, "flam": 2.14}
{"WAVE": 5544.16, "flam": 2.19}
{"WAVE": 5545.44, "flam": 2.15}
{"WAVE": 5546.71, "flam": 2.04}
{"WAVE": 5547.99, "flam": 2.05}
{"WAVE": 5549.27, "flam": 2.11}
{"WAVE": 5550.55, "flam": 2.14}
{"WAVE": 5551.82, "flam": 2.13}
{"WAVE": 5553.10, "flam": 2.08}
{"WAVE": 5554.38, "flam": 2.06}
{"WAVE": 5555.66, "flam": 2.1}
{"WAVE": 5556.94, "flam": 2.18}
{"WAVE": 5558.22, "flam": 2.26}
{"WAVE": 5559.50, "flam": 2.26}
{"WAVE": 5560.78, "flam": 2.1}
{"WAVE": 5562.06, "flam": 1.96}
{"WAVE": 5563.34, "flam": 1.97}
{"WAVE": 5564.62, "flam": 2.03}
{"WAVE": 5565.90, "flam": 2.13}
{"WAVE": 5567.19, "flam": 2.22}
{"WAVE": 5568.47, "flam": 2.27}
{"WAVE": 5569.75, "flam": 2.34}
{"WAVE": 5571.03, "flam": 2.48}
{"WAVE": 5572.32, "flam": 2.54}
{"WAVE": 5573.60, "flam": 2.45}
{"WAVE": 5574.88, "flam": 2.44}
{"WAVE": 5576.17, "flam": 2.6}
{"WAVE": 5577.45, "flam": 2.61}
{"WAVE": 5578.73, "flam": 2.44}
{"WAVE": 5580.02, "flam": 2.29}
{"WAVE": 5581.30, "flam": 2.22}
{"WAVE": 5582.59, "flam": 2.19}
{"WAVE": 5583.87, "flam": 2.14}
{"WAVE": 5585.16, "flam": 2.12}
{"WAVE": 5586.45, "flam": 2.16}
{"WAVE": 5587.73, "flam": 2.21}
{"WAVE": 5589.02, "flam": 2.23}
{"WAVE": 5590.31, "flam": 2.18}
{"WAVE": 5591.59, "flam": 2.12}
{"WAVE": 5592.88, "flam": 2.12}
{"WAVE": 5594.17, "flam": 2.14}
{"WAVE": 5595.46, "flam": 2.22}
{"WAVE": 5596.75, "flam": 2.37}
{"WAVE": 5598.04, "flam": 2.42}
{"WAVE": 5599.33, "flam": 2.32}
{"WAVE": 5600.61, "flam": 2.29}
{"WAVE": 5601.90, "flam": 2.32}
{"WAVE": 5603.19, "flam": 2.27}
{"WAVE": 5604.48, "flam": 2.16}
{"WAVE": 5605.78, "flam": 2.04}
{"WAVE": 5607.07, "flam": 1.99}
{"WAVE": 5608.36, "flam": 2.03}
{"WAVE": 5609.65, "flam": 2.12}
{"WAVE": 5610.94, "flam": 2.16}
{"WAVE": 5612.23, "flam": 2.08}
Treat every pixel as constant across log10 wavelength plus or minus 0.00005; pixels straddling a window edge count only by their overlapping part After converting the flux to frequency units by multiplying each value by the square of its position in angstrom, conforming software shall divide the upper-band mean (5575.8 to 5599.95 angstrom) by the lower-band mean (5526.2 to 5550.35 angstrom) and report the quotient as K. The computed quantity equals 1.12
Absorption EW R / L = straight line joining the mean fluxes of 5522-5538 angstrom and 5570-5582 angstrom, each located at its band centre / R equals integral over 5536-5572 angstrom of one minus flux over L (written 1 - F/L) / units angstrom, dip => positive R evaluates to 2.47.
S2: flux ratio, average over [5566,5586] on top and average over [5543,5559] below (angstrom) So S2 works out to 1.10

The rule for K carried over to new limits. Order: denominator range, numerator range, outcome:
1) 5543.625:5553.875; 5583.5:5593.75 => 1.04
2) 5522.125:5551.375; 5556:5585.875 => 1.09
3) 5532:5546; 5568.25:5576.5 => 1.22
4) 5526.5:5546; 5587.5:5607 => 1.11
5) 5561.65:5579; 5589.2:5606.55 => 0.97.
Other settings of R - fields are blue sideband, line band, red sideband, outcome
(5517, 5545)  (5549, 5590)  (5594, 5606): -0.7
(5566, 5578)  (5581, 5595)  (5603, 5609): 0.6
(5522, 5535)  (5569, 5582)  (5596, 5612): -1.5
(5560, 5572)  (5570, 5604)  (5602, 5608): -2.4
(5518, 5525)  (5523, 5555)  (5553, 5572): 1.6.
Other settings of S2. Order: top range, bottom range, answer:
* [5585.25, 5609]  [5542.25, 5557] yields 1.04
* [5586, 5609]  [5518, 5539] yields 1.04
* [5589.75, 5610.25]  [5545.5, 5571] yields 1.03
